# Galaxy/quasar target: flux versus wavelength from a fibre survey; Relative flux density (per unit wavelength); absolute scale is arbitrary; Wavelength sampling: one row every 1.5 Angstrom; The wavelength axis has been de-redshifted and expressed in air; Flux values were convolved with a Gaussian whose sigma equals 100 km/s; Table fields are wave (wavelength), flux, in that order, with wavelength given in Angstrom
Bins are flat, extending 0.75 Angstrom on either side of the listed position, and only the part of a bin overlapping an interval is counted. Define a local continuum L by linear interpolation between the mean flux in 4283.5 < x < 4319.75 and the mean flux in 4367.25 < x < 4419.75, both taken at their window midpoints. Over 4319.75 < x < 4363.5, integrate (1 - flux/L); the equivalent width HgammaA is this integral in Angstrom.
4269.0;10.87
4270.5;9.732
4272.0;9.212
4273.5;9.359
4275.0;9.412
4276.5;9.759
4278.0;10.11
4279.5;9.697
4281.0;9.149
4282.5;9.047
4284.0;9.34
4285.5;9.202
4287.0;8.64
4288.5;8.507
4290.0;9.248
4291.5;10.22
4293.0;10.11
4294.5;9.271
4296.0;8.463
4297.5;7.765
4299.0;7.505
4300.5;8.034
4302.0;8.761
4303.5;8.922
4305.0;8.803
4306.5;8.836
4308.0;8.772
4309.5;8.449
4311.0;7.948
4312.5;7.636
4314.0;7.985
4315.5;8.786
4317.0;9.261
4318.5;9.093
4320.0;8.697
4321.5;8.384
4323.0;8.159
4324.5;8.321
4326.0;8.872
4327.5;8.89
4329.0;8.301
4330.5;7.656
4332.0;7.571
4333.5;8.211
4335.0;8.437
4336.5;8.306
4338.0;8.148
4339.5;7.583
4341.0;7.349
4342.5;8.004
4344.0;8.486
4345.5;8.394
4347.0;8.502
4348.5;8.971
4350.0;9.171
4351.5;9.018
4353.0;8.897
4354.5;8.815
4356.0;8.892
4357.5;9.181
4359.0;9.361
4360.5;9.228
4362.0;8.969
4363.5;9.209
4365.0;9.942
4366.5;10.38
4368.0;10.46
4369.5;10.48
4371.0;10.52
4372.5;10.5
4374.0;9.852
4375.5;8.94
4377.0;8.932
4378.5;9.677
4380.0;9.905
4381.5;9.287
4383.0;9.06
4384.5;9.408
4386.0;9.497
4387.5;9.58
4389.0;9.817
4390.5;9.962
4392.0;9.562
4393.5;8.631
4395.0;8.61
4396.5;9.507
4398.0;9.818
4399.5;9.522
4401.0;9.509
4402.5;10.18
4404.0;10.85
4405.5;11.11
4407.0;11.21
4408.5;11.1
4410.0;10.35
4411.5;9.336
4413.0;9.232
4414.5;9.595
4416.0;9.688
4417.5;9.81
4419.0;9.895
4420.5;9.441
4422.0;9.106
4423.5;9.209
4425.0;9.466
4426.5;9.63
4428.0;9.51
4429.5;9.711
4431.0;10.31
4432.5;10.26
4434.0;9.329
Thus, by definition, 3.2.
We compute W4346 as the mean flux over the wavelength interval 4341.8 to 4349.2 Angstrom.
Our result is 8.47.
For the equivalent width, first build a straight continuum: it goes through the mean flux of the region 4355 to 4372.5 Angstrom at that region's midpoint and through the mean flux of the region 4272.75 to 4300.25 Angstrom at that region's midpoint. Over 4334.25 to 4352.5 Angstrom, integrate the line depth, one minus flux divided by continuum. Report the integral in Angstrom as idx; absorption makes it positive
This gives 2.3 Angstrom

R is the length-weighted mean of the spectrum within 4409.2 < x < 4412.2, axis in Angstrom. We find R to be 9.87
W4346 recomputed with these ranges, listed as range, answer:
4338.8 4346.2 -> 7.96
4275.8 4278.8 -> 9.93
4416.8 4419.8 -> 9.85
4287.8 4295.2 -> 9.48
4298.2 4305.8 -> 8.4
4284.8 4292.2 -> 9.16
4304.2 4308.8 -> 8.8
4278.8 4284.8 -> 9.3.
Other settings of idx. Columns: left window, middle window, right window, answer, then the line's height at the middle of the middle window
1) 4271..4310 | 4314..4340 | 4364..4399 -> 2.5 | 9.28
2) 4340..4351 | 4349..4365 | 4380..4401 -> -0.8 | 8.67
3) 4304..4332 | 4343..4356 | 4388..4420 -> 0.3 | 8.98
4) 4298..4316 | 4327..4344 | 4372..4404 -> 1.4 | 8.77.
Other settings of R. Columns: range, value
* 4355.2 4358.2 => 9.03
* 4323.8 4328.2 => 8.7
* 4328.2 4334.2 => 7.94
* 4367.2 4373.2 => 10.5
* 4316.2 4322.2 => 8.86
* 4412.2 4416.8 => 9.51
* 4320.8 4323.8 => 8.27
